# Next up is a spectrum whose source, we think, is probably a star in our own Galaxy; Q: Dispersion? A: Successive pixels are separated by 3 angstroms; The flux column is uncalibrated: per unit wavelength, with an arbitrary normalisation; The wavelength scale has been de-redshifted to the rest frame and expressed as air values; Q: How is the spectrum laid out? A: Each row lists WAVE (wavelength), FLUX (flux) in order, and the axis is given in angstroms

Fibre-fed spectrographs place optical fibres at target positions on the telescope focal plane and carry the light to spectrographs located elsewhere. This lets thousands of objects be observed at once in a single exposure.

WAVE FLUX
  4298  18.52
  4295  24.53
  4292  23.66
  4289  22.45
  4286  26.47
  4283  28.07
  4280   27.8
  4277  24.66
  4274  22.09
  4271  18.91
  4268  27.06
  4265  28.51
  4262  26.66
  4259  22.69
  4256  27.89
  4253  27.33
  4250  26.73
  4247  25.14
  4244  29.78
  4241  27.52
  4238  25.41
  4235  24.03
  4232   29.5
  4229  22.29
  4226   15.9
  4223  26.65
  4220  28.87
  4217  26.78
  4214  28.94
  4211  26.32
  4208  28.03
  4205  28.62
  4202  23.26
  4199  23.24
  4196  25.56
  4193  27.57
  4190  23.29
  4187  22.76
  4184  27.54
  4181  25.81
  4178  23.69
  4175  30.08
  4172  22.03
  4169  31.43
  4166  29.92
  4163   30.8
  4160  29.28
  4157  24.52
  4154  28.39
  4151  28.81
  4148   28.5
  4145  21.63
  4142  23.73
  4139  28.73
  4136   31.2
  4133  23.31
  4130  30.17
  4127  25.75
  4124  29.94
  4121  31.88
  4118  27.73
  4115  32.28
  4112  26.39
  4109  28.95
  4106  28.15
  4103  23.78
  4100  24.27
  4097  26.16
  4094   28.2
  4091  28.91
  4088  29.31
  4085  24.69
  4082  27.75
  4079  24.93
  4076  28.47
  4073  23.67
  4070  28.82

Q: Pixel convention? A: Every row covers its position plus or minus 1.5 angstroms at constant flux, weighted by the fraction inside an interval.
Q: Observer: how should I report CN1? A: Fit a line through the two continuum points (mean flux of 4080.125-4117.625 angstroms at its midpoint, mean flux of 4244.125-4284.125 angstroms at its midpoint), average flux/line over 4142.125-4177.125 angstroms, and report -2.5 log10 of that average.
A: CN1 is -0.03 mag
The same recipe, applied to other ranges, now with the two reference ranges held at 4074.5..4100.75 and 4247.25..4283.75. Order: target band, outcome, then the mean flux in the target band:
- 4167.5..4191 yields 0.02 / 25.9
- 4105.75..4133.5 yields -0.07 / 28.7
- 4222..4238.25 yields 0.09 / 23.8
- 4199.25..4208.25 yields 0.01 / 26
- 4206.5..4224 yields -0.06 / 27.6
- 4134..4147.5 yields 0.01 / 26.4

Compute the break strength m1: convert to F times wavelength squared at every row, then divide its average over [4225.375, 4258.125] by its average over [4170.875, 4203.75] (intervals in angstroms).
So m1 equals 1.06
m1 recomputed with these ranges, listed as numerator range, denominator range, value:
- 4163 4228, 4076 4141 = 0.98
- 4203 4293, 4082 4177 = 0.99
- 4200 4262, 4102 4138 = 0.97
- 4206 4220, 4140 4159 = 1.09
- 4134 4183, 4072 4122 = 1.03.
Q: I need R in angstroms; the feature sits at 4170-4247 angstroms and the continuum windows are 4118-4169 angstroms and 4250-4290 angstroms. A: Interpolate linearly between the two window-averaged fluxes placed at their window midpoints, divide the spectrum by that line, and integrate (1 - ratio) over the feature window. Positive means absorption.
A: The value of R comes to 2.7 angstroms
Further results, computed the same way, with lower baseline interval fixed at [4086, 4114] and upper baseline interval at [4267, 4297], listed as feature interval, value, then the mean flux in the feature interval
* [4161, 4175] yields -1.4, 28.7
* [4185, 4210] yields 0.3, 25.4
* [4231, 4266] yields -2.5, 26.7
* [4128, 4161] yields -0.7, 27.1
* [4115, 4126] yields -1.3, 30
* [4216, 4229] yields 0.6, 24.2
